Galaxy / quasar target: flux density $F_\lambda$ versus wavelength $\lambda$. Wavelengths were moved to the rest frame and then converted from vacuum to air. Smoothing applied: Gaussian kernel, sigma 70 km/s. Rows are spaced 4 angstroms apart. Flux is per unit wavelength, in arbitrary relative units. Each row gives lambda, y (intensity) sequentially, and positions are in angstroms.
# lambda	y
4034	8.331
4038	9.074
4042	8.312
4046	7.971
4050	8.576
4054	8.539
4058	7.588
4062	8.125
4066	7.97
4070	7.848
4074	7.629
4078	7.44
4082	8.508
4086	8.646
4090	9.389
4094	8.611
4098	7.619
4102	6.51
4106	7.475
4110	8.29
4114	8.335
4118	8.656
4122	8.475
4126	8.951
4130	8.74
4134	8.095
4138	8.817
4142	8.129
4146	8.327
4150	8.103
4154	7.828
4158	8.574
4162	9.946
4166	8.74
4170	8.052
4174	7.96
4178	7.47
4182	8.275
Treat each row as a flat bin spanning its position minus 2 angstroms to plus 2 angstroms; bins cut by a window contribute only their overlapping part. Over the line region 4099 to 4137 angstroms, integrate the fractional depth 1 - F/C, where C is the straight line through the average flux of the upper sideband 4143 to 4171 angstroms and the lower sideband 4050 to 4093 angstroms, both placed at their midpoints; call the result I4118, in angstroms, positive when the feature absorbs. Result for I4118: 0.9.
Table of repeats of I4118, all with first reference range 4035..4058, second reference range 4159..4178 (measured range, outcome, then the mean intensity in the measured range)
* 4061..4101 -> 1.5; 8.14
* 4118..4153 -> 0.2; 8.45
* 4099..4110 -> 1.5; 7.29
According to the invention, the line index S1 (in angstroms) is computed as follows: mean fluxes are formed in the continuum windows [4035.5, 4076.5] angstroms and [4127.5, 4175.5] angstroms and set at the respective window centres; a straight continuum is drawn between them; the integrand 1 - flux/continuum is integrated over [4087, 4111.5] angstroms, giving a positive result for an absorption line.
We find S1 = 0.8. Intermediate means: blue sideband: 8.16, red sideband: 8.45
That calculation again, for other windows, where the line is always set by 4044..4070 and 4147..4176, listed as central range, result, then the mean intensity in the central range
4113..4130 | -0.6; 8.64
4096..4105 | 1.2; 7.11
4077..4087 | 0.0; 8.23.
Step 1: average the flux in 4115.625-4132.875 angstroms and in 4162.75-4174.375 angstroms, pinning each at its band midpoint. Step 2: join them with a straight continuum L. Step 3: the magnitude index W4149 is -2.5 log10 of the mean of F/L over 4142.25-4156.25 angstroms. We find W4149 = 0.06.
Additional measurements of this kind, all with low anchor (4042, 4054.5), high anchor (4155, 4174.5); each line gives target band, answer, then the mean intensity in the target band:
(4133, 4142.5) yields 0.02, 8.41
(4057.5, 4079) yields 0.08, 7.79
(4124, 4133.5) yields -0.02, 8.73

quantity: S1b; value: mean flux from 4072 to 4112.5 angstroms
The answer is 8.02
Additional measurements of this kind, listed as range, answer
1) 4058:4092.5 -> 8.17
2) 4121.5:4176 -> 8.48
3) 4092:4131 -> 8.15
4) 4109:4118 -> 8.39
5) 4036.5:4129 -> 8.2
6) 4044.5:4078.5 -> 7.99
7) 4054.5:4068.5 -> 7.96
